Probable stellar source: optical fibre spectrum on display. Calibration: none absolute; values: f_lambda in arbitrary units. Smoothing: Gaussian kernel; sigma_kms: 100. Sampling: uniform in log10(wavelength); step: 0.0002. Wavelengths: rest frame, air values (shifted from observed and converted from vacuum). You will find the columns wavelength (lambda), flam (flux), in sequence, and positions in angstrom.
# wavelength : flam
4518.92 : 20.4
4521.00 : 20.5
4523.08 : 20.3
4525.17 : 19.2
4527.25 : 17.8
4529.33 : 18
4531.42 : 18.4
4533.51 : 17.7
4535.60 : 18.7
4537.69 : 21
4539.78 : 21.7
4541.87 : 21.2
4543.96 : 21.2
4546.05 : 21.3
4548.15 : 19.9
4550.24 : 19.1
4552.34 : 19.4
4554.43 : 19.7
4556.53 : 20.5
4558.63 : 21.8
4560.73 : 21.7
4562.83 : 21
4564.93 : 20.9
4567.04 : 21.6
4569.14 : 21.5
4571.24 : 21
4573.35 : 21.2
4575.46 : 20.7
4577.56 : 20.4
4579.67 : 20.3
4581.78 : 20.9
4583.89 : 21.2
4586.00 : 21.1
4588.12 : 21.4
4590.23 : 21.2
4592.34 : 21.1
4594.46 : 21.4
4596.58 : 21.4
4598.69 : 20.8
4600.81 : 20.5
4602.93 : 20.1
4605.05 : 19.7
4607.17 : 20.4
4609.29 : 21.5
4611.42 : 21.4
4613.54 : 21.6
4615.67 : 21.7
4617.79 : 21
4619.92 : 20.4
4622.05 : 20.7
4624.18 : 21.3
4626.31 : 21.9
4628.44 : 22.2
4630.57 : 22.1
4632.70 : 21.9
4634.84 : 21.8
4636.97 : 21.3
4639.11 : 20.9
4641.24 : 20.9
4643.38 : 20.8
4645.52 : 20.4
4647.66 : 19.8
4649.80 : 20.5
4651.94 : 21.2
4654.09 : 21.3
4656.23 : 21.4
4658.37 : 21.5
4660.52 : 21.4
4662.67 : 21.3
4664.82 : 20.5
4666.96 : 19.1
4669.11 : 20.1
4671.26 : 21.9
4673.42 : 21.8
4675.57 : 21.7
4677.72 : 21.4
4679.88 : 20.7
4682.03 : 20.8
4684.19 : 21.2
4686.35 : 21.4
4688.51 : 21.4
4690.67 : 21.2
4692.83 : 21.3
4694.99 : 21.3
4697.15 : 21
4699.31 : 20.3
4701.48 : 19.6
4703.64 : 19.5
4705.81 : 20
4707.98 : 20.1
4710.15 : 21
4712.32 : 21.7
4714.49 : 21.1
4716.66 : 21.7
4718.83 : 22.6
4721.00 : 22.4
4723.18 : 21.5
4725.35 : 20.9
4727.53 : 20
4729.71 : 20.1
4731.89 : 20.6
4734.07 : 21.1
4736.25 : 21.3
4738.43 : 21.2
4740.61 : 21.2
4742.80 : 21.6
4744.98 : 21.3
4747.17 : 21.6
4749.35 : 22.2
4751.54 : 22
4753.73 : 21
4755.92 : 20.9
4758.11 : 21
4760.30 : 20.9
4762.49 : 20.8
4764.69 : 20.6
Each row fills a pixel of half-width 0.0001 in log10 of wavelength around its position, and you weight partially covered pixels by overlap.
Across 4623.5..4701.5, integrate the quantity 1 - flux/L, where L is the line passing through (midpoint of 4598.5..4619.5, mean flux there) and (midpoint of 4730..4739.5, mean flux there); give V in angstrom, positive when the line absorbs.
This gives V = -0.8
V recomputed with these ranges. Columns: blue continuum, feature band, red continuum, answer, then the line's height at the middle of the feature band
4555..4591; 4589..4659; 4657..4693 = 0.0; 21.1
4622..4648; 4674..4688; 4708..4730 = 0.0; 21.3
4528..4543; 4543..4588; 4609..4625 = -1.5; 20.1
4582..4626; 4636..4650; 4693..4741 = 0.2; 21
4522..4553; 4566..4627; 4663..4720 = -2.6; 20.2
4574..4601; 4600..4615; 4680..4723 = 0.2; 21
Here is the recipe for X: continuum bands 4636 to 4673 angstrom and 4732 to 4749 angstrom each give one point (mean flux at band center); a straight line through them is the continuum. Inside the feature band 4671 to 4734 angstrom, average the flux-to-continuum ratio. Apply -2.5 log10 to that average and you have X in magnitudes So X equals 0.00 mag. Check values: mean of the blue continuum 20.9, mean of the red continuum 21.3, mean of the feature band 21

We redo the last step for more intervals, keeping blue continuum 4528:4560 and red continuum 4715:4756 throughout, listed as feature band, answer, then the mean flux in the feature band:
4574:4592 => -0.035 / 20.9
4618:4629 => -0.036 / 21.2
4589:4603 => -0.034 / 21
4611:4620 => -0.043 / 21.3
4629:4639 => -0.056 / 21.7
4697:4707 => 0.058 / 20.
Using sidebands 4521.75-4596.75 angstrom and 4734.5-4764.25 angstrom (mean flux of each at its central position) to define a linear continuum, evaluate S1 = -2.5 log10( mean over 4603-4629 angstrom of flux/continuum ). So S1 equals -0.02 mag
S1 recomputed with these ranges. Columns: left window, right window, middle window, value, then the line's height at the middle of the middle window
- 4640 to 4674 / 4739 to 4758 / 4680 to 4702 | 0.01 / 21.1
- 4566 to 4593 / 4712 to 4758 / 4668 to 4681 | 0.00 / 21.2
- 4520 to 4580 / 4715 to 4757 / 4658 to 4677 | 0.00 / 20.9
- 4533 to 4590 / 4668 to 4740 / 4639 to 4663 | 0.00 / 20.9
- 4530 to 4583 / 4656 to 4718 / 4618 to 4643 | -0.03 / 20.8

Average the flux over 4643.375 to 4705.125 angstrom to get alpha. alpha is 20.9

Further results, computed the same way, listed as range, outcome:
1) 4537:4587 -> 20.8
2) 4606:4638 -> 21.4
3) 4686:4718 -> 20.8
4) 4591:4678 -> 21.1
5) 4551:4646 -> 21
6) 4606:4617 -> 21.3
